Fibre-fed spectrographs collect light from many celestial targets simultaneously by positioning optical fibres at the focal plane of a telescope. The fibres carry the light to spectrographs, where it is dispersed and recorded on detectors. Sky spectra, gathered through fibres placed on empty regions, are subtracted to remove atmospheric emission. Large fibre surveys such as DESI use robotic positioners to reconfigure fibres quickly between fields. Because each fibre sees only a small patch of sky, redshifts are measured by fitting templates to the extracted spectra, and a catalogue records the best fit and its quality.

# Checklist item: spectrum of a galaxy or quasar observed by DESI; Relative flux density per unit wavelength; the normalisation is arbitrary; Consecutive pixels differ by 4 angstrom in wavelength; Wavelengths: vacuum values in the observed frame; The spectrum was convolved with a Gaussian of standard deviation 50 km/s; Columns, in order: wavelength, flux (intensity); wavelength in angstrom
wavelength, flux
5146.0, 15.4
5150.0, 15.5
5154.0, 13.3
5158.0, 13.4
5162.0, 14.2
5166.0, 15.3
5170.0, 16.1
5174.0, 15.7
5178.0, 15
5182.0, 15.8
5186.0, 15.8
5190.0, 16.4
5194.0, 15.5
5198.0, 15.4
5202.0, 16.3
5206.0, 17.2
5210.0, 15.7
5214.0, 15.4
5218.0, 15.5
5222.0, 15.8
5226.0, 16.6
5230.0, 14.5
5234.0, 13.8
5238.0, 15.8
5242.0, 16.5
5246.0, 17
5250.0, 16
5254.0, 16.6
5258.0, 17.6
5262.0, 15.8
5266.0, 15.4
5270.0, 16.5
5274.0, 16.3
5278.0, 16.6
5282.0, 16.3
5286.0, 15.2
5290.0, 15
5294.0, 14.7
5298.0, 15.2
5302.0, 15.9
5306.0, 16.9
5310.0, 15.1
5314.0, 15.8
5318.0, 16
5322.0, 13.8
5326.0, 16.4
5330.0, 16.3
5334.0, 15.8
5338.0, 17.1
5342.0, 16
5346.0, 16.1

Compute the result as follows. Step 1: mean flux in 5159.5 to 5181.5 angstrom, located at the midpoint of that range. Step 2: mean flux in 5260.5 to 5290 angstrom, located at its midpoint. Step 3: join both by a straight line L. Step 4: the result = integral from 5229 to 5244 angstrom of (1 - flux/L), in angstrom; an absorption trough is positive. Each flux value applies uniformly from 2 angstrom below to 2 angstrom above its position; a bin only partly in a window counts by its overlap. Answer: 0.5 angstrom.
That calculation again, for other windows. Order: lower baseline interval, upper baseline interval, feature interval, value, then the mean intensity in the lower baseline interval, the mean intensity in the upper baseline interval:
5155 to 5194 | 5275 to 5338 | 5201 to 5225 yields -0.9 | 15.3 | 15.7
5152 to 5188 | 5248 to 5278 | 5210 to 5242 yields 0.7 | 15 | 16.3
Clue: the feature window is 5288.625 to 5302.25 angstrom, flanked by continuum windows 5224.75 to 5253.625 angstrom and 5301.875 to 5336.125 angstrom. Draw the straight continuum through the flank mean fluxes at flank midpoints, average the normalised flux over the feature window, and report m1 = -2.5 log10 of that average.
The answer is 0.05 mag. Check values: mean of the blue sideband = 15.8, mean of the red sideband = 15.8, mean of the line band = 15.1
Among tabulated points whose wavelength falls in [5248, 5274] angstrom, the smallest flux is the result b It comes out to 15.4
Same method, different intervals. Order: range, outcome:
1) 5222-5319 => 13.8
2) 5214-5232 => 14.5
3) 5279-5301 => 14.7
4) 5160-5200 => 14.2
